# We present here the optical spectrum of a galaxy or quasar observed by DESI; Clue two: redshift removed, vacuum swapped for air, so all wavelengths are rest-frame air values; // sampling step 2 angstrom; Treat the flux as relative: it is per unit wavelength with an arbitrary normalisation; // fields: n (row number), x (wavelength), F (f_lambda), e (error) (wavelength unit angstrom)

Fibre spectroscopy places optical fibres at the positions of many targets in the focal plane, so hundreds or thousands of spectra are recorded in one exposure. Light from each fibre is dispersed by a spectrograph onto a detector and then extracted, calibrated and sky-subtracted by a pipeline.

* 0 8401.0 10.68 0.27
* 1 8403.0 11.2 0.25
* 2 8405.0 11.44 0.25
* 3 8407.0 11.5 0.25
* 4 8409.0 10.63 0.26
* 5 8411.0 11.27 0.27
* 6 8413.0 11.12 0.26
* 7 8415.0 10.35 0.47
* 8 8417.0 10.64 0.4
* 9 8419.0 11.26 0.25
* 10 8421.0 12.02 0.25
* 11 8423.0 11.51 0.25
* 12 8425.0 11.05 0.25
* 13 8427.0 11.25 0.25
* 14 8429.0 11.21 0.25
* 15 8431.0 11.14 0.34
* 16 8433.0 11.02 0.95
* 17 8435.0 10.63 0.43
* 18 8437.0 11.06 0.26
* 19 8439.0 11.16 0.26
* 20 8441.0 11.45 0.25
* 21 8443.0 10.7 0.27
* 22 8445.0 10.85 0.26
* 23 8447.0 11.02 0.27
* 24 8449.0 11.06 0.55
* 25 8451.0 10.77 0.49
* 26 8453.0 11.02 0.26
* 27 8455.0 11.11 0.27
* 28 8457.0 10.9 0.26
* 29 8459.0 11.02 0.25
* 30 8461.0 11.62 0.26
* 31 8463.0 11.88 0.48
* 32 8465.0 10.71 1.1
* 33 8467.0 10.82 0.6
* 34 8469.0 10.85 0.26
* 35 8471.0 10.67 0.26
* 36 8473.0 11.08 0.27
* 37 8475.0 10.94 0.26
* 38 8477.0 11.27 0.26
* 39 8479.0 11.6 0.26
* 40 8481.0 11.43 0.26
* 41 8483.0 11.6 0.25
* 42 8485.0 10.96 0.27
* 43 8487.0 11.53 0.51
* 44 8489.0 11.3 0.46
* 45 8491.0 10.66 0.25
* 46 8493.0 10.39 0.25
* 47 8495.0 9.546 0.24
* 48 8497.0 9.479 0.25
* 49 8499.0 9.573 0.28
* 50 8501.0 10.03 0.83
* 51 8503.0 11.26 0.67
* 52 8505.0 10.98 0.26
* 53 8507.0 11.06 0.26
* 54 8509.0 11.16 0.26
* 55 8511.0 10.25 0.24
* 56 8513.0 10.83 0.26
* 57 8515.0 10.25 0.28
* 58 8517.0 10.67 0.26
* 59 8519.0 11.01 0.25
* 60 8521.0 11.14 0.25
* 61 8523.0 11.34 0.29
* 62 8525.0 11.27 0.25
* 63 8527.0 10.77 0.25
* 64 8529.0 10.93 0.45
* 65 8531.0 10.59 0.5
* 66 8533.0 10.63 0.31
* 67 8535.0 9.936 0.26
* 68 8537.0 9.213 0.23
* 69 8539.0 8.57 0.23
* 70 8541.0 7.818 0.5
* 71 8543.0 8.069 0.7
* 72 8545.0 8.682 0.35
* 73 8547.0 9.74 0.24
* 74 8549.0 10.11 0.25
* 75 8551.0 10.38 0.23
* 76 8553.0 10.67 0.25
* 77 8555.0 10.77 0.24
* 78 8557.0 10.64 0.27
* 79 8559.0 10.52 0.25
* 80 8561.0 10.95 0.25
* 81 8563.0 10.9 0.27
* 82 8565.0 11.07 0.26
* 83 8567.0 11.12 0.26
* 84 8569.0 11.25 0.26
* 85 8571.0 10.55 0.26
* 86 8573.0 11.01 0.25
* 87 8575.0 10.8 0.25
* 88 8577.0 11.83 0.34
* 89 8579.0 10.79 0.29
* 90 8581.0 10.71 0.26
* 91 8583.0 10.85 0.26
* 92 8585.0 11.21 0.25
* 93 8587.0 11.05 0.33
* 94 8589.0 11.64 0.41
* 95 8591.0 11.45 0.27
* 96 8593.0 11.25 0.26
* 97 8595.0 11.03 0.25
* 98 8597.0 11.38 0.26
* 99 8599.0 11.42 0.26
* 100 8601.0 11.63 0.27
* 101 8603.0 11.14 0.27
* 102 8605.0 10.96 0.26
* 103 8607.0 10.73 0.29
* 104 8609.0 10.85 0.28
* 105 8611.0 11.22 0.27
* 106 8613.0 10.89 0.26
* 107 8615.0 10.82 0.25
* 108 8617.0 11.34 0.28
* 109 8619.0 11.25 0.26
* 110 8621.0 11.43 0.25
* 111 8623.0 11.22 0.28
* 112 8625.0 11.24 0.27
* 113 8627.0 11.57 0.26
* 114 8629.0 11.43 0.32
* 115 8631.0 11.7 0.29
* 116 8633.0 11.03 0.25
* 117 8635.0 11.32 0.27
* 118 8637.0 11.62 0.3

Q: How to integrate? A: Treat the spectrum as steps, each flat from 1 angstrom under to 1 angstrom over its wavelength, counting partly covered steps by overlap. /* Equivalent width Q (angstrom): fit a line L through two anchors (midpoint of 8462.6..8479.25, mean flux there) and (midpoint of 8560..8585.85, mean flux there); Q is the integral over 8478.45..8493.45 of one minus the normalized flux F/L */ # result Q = -0.2 angstrom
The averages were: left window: 11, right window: 11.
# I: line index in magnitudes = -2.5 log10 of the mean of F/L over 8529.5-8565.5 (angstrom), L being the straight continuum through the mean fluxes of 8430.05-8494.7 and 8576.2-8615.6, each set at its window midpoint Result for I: 0.12 mag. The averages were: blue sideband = 11.1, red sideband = 11.1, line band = 9.96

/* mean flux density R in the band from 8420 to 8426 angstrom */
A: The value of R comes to 11.5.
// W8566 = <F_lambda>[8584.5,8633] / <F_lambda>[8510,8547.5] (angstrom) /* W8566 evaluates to 1.1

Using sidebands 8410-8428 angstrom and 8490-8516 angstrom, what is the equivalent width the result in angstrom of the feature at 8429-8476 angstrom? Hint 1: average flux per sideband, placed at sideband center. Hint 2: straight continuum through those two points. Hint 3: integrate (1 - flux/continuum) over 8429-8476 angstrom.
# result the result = -0.7 angstrom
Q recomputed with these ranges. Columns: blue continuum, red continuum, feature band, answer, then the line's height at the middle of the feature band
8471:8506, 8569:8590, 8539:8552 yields 2.2 angstrom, 11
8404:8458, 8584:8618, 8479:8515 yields 1.3 angstrom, 11.1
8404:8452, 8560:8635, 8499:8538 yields 1.6 angstrom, 11.1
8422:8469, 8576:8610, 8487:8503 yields 1.2 angstrom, 11.1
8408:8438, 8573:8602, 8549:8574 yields 0.9 angstrom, 11.2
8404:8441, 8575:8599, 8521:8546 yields 2.9 angstrom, 11.2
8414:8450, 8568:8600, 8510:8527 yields 0.4 angstrom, 11.1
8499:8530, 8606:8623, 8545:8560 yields 0.9 angstrom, 10.9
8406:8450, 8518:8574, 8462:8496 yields -0.8 angstrom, 10.8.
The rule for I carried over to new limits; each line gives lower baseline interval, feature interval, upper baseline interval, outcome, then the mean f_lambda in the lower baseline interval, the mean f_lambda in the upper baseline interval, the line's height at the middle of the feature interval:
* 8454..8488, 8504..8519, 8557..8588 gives 0.03 mag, 11.2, 11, 11.1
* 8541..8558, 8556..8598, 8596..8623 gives -0.07 mag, 9.76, 11.2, 10.4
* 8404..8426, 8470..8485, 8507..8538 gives -0.03 mag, 11.2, 10.7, 10.9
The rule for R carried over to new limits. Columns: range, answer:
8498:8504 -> 10.3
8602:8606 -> 11.1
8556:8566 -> 10.8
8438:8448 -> 11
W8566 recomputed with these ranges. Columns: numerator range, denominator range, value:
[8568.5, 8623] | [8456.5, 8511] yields 1.02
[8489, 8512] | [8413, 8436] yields 0.94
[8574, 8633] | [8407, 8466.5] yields 1.01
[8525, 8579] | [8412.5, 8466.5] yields 0.93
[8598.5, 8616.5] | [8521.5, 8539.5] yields 1.06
